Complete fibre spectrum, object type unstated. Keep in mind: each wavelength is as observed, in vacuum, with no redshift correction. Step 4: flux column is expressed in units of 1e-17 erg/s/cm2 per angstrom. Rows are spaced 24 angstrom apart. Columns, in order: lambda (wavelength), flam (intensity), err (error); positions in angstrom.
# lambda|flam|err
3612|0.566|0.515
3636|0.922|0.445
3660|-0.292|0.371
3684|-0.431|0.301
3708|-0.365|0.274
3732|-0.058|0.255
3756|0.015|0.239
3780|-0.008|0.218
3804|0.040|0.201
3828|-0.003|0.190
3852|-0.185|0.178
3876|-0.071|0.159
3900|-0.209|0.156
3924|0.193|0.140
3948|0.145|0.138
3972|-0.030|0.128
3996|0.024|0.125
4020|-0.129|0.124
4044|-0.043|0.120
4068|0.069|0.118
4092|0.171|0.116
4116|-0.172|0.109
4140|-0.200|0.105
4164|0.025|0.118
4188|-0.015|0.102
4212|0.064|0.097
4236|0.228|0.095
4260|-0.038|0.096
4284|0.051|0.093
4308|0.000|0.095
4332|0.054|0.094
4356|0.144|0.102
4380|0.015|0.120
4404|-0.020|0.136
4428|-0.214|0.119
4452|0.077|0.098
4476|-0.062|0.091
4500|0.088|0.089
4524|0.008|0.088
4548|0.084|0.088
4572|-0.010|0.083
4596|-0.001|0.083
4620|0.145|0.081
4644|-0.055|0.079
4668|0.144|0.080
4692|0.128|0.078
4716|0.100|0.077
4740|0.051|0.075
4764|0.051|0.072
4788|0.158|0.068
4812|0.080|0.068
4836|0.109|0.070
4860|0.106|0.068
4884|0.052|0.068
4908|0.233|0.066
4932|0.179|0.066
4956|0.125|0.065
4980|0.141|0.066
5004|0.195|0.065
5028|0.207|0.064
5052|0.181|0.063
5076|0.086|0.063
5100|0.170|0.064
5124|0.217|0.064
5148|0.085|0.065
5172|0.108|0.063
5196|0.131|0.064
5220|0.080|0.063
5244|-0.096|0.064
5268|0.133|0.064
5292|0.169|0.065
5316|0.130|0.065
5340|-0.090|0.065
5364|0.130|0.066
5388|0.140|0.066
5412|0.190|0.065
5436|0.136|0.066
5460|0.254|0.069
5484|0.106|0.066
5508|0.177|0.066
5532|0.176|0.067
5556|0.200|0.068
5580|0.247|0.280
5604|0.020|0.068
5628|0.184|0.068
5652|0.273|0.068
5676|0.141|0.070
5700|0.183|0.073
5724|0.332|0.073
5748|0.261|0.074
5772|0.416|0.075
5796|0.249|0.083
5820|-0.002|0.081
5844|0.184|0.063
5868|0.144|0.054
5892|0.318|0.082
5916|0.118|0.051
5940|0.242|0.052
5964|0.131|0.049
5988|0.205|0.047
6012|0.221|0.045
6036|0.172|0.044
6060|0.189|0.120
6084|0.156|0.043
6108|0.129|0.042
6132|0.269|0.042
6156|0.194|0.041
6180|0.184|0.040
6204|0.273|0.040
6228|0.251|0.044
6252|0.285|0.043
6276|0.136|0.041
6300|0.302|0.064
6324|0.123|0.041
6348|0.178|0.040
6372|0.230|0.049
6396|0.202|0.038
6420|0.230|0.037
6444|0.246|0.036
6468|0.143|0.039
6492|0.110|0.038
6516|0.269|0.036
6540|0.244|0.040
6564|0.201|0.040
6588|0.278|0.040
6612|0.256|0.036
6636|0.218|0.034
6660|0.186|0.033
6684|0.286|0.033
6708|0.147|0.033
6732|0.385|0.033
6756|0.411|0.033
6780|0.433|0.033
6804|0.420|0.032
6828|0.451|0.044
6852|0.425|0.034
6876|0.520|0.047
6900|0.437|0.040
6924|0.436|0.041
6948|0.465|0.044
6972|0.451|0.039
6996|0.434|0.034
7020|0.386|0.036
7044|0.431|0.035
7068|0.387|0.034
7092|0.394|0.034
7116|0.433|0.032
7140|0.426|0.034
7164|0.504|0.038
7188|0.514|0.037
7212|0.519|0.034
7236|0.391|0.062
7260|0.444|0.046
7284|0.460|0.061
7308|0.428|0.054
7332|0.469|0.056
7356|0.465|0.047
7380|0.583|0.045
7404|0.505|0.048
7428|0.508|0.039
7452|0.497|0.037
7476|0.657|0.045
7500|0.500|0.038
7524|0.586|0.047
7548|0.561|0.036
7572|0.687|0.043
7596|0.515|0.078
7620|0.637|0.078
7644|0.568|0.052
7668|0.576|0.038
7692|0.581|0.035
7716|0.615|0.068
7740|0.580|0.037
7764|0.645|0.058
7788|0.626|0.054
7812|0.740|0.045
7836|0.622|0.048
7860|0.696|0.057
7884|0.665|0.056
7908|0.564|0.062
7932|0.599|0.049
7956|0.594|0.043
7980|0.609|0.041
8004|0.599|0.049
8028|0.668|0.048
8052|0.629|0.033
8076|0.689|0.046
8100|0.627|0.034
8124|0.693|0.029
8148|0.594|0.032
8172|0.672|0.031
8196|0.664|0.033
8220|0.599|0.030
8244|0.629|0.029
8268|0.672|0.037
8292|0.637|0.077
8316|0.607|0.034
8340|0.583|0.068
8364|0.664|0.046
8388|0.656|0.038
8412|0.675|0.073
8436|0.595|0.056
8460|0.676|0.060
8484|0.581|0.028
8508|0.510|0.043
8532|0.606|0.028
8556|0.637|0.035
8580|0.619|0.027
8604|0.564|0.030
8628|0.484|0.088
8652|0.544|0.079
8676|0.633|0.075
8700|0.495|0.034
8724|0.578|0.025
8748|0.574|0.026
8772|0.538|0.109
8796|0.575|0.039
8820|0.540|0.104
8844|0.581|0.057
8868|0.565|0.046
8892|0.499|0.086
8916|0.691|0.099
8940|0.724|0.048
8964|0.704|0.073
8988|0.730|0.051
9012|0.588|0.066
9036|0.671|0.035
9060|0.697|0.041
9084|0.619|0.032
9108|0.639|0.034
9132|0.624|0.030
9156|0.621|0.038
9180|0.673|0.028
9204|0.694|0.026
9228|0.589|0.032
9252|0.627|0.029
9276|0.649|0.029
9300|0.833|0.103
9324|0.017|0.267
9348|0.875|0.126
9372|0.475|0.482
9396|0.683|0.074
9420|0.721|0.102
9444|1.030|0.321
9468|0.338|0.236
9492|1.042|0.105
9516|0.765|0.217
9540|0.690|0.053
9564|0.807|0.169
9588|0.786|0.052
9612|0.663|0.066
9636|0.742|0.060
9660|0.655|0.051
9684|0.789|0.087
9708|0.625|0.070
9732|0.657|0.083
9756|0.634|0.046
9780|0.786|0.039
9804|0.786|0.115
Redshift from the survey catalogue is 0.690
